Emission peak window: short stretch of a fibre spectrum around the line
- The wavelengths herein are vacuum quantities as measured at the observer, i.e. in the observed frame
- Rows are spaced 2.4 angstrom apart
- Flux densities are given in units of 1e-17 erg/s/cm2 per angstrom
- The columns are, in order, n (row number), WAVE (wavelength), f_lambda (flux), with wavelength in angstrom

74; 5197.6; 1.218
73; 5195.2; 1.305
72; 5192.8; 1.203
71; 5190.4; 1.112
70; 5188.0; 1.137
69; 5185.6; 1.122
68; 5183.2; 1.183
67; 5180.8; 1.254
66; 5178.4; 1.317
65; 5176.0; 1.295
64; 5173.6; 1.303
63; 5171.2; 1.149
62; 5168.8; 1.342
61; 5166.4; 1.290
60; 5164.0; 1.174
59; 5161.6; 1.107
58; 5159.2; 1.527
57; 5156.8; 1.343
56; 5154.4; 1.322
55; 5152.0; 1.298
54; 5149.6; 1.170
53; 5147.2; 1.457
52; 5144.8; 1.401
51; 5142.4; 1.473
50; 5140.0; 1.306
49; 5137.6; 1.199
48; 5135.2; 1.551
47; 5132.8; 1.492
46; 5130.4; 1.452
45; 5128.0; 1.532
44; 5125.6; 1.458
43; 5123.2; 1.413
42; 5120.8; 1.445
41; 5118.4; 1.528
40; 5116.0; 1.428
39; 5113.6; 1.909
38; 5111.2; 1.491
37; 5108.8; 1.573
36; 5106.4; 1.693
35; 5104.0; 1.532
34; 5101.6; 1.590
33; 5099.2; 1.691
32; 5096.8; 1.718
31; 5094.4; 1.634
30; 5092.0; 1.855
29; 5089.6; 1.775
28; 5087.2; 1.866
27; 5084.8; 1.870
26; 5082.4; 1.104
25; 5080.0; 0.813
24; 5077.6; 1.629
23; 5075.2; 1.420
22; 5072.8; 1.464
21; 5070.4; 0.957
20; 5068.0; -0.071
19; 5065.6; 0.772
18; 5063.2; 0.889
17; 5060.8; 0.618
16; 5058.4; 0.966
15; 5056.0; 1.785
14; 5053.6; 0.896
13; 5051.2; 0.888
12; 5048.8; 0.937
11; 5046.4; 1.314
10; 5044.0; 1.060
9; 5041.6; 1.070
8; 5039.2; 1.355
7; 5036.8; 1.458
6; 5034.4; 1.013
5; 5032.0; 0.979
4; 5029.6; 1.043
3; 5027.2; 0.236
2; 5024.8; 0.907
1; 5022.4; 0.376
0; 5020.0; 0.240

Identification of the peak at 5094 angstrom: Lyman alpha 1216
